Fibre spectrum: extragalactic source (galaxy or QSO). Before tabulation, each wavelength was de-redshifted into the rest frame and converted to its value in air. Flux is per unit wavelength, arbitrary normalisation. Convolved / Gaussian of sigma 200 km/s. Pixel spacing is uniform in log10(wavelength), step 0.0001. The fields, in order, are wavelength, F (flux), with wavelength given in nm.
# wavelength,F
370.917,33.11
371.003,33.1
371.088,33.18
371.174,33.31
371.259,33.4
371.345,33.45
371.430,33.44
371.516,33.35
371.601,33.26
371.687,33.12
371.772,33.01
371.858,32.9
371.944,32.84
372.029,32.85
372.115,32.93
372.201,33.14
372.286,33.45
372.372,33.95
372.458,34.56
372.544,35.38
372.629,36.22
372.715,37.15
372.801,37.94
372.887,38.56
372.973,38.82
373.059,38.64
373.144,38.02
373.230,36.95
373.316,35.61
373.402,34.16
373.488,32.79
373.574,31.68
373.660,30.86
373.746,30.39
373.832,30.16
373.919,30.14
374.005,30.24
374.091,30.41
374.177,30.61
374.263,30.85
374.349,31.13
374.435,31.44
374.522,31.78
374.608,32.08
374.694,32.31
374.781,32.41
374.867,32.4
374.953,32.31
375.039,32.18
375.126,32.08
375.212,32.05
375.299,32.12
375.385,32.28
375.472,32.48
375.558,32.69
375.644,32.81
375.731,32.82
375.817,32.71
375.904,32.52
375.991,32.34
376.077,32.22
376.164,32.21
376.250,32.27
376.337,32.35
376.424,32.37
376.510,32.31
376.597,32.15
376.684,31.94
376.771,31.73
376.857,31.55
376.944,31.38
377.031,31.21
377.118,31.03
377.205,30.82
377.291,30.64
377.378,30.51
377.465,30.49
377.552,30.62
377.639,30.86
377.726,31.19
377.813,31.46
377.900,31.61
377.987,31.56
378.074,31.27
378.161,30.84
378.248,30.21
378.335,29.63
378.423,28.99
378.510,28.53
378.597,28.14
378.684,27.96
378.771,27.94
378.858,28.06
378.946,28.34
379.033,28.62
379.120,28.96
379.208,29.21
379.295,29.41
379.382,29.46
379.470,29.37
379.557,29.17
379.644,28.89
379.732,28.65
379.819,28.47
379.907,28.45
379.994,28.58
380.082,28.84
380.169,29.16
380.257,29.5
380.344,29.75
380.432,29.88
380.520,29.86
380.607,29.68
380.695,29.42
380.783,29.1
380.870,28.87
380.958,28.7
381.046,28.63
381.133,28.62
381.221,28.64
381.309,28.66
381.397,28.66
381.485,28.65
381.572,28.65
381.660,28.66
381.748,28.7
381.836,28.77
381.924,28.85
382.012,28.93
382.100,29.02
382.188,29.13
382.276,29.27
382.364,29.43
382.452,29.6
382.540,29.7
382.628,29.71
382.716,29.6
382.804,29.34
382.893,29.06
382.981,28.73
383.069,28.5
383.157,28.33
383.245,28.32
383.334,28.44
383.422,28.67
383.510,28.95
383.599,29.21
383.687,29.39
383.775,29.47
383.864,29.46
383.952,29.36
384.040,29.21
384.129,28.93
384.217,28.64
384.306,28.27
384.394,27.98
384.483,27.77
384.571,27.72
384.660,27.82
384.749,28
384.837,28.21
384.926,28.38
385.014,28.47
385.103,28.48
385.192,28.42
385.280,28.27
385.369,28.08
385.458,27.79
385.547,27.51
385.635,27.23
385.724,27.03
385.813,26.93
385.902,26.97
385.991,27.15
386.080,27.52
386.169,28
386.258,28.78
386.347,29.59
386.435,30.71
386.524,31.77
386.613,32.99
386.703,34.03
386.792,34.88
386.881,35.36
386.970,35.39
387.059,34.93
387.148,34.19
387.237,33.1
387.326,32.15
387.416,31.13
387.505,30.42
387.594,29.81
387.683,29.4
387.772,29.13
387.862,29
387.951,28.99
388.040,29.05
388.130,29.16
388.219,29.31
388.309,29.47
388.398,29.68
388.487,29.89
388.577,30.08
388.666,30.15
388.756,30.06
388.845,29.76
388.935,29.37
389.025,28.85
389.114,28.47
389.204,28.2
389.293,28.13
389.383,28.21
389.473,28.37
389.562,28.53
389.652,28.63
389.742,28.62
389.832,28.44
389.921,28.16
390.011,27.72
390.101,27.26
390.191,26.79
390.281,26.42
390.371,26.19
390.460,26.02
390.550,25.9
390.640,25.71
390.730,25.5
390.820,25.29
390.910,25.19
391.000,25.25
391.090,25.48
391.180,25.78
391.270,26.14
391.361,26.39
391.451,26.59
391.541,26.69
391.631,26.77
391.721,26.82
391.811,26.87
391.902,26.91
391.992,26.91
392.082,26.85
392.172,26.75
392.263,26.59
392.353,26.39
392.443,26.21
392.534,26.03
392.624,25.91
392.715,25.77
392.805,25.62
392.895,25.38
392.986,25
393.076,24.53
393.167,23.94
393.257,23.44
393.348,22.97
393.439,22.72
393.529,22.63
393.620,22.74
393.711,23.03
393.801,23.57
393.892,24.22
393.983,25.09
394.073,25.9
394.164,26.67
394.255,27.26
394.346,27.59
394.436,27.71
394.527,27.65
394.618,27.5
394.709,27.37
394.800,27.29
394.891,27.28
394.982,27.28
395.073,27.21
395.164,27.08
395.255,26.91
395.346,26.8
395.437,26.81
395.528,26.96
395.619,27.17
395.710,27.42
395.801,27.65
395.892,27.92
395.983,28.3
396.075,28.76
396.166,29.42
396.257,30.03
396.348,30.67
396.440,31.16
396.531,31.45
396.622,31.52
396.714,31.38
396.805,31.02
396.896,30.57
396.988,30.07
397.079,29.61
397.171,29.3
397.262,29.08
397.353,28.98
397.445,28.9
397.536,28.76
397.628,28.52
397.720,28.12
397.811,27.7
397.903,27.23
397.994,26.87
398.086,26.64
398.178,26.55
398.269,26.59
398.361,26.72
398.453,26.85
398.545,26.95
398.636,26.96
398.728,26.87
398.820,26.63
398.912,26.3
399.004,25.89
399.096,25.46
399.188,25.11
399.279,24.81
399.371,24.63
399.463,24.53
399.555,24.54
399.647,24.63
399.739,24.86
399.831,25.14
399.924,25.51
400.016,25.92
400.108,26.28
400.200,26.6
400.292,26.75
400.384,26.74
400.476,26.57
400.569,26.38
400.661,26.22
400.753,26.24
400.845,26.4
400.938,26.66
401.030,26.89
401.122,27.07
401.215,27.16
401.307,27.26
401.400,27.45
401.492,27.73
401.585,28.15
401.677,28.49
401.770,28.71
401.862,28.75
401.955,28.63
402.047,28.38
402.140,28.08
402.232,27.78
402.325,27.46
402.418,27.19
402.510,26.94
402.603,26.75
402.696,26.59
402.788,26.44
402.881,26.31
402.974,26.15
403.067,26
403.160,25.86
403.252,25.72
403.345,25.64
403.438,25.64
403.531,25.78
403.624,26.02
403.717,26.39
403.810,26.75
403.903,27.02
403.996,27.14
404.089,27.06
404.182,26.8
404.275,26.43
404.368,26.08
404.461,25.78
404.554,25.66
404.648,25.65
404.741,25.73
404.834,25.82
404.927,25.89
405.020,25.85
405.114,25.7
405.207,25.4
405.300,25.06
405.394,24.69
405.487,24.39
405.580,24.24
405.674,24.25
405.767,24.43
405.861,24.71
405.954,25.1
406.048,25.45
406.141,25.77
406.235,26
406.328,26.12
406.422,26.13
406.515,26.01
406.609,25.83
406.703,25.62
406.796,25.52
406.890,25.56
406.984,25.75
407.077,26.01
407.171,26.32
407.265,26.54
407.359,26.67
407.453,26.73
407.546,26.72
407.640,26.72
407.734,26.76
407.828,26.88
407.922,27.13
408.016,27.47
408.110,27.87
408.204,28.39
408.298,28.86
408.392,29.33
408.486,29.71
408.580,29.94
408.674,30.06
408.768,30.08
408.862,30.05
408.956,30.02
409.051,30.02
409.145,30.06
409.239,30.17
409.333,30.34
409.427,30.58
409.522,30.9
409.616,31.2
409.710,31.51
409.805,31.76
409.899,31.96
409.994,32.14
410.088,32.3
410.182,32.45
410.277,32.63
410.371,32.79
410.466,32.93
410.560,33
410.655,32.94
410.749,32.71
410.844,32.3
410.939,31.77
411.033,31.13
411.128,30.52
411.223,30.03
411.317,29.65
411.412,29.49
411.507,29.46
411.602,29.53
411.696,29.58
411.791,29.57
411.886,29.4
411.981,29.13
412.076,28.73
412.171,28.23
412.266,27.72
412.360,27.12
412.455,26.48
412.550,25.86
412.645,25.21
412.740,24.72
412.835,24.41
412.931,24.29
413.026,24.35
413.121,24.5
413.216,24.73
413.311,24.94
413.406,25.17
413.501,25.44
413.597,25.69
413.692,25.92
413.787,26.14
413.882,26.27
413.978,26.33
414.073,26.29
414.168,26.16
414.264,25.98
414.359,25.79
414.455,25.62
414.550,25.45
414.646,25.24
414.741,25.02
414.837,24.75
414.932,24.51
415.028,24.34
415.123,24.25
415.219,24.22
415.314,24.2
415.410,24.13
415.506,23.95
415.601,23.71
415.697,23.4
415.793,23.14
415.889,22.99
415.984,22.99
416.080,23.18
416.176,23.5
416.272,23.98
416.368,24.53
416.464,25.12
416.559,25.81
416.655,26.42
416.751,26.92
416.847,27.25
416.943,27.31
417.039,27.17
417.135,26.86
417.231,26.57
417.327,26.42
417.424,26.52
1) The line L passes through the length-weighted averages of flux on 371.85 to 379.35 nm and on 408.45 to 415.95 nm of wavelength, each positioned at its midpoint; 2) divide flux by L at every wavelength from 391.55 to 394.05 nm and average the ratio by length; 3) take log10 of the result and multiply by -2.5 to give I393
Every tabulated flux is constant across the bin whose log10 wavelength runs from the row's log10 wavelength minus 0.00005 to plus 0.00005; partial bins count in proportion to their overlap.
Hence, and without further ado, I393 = 0.19 mag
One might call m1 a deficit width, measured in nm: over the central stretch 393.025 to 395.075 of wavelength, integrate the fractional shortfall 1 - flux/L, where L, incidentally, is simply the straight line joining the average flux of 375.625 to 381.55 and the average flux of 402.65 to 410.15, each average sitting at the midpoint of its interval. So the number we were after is 0.220 nm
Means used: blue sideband 30.1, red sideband 27.2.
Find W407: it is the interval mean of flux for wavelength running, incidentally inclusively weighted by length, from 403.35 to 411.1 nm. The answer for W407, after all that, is 27.9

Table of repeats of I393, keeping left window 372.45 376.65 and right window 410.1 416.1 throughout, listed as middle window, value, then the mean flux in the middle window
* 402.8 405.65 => 0.10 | 25.9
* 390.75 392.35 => 0.16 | 26.3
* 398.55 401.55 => 0.12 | 26.1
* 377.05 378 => 0.06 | 31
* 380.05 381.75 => 0.11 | 29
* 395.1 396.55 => 0.05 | 28.3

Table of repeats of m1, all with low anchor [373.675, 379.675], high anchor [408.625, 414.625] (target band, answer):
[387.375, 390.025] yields 0.09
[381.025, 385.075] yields 0.23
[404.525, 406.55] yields 0.26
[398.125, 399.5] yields 0.16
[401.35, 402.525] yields 0.05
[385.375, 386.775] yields 0.06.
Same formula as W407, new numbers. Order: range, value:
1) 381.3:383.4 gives 28.9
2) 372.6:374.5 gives 33.7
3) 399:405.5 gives 26.4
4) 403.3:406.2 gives 25.7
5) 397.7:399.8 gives 26.1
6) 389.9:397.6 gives 26.9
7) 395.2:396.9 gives 29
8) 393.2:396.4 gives 26.5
